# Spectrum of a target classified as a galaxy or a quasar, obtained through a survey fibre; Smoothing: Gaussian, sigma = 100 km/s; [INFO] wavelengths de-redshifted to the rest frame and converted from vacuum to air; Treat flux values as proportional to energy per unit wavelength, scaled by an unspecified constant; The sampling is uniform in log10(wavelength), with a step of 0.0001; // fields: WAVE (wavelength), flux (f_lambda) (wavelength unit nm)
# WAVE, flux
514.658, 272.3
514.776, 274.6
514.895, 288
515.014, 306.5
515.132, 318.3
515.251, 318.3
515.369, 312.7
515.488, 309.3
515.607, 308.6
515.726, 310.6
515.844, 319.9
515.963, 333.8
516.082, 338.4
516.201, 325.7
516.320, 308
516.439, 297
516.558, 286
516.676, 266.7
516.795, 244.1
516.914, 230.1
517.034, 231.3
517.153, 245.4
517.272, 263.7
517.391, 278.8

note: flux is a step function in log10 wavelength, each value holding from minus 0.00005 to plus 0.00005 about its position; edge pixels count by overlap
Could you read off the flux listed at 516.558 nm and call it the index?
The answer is 286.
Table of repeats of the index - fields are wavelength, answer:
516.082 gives 338.4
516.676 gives 266.7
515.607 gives 308.6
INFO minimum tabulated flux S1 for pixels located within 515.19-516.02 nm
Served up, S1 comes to 308.6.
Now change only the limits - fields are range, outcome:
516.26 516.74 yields 266.7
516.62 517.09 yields 230.1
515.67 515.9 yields 310.6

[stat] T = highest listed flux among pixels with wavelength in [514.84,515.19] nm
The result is 318.3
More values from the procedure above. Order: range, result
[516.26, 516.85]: 308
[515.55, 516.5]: 338.4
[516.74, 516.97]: 244.1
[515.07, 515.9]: 319.9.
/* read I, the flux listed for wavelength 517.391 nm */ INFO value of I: 278.8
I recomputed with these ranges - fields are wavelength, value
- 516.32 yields 308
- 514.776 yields 274.6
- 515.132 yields 318.3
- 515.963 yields 333.8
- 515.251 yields 318.3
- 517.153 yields 245.4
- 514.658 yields 272.3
